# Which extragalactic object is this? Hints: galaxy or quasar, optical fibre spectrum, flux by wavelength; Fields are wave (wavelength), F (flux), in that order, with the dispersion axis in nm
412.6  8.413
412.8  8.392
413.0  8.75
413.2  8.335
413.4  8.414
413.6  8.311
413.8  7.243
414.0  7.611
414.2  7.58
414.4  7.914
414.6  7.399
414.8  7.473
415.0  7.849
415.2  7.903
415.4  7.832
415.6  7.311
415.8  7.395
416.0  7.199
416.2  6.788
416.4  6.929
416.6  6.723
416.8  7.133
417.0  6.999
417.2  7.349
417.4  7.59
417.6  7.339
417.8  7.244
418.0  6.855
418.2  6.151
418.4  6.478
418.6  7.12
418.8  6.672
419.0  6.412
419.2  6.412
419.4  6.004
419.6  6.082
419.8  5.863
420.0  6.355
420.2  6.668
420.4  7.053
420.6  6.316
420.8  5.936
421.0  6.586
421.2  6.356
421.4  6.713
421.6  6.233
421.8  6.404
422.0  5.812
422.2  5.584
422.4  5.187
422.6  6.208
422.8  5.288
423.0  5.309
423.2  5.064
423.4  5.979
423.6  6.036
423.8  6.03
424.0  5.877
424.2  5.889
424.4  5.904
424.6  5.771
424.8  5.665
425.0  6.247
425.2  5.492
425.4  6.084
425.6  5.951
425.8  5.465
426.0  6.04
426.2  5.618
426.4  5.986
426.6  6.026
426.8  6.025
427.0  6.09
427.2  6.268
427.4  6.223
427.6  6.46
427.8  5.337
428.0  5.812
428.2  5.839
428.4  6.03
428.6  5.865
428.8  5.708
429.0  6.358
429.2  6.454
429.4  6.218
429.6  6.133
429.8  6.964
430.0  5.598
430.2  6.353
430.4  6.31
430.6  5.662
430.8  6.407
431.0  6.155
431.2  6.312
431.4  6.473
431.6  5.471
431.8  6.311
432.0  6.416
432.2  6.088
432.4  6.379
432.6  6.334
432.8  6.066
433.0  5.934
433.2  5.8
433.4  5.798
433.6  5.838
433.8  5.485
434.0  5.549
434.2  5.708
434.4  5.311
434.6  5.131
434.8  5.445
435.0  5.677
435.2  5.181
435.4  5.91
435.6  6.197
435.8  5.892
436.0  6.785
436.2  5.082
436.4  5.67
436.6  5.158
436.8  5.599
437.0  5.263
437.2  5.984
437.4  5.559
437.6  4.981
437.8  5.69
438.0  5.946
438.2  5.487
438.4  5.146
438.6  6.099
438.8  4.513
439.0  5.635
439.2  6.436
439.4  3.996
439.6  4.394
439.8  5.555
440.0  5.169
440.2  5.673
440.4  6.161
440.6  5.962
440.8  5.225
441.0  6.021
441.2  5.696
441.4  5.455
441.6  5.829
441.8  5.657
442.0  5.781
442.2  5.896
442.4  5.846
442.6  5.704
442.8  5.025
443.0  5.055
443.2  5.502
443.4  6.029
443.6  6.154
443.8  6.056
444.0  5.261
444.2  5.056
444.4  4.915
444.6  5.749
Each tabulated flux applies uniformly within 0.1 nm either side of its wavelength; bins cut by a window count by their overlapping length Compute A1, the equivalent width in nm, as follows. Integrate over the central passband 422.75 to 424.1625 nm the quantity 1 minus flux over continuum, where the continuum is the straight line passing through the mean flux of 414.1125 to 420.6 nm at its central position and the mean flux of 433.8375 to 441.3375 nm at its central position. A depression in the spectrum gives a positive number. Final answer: 0.19 nm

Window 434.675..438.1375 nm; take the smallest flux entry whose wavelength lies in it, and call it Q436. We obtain 4.981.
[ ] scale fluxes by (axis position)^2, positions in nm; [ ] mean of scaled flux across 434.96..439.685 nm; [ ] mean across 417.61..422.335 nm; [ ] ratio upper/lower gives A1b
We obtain 0.93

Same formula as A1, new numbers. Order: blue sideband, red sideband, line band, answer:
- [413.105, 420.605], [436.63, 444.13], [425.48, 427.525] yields 0.16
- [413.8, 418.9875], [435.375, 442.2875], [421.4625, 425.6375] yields 0.55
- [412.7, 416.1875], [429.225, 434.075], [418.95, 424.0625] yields 0.74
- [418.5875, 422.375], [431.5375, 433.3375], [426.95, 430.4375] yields 0.03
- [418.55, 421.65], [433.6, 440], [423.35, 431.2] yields 0.01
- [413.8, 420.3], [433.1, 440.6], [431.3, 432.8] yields -0.08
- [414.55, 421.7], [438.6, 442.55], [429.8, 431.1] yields 0.00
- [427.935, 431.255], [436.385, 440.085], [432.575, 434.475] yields 0.01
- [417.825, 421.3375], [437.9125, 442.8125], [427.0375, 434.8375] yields -0.07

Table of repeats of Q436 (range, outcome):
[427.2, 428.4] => 5.337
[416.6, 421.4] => 5.863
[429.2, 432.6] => 5.471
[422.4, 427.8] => 5.064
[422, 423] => 5.187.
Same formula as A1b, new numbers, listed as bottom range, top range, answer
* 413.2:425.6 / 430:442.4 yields 0.94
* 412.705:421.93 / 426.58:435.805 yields 0.90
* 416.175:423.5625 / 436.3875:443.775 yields 0.95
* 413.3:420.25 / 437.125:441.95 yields 0.86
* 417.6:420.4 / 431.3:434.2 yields 0.98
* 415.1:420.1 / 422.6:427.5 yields 0.88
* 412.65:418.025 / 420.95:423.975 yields 0.81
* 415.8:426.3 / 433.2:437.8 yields 0.95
